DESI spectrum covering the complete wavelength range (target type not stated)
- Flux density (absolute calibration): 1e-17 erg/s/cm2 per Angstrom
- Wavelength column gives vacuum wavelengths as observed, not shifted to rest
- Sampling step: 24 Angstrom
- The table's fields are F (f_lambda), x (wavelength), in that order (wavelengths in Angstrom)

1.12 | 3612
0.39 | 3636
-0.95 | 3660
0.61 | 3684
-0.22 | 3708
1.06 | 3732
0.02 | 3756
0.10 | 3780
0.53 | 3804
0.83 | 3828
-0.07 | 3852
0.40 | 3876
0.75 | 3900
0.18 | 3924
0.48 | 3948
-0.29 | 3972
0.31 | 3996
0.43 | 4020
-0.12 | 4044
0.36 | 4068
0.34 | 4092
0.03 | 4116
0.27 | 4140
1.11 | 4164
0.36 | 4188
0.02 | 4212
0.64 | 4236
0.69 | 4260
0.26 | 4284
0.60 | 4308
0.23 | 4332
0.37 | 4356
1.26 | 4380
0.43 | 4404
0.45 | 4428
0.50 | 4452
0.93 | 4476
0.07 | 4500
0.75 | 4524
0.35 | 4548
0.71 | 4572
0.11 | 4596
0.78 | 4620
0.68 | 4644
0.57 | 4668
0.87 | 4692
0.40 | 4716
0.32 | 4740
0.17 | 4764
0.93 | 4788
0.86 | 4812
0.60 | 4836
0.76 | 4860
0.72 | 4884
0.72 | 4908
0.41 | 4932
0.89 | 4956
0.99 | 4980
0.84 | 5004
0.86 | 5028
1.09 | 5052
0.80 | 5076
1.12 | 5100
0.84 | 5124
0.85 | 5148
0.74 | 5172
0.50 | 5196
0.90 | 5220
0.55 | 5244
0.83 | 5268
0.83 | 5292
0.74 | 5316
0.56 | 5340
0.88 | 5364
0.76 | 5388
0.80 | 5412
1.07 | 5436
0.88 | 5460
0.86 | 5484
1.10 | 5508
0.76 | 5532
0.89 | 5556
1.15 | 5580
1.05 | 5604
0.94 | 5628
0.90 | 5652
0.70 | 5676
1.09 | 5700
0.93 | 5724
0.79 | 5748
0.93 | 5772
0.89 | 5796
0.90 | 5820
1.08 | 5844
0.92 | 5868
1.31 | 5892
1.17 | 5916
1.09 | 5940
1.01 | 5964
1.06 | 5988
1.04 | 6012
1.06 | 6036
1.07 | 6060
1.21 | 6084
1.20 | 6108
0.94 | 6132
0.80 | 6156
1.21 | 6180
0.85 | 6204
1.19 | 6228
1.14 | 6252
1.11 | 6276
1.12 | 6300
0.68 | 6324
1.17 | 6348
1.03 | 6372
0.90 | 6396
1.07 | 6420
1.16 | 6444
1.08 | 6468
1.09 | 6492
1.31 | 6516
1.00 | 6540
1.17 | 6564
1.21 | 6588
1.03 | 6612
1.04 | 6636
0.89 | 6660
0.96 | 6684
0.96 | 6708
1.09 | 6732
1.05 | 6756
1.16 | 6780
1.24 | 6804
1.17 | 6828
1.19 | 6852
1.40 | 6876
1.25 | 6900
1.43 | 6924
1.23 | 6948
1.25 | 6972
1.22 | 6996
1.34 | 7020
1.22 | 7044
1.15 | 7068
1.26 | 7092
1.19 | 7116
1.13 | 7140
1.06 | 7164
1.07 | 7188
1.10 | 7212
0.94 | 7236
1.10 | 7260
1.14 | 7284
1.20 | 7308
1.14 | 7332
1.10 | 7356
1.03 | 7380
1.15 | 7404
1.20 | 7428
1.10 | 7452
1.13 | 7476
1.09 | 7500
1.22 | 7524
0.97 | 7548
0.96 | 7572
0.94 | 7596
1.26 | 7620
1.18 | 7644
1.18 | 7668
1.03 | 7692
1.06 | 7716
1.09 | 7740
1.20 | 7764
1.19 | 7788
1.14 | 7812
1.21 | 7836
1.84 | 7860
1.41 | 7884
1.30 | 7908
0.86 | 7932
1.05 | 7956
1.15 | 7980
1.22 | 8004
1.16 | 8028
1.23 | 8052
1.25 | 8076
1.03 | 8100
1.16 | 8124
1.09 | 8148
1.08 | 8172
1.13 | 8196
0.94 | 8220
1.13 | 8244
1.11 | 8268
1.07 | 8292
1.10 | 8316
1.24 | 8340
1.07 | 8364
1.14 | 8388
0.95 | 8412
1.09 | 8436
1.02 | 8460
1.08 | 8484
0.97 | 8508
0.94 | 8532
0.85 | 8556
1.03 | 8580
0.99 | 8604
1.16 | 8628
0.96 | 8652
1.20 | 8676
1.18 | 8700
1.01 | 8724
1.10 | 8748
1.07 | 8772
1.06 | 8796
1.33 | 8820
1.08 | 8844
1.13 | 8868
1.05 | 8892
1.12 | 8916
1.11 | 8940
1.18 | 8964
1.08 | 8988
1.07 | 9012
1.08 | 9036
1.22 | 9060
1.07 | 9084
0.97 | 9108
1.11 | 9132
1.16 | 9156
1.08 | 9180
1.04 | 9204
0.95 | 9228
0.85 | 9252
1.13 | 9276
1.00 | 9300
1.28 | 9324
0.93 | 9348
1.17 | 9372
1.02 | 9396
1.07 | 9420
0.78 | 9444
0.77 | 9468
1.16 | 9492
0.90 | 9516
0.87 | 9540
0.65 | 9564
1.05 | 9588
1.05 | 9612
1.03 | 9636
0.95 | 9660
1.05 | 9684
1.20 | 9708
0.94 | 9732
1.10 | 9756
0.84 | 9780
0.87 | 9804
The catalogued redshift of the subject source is 0.20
